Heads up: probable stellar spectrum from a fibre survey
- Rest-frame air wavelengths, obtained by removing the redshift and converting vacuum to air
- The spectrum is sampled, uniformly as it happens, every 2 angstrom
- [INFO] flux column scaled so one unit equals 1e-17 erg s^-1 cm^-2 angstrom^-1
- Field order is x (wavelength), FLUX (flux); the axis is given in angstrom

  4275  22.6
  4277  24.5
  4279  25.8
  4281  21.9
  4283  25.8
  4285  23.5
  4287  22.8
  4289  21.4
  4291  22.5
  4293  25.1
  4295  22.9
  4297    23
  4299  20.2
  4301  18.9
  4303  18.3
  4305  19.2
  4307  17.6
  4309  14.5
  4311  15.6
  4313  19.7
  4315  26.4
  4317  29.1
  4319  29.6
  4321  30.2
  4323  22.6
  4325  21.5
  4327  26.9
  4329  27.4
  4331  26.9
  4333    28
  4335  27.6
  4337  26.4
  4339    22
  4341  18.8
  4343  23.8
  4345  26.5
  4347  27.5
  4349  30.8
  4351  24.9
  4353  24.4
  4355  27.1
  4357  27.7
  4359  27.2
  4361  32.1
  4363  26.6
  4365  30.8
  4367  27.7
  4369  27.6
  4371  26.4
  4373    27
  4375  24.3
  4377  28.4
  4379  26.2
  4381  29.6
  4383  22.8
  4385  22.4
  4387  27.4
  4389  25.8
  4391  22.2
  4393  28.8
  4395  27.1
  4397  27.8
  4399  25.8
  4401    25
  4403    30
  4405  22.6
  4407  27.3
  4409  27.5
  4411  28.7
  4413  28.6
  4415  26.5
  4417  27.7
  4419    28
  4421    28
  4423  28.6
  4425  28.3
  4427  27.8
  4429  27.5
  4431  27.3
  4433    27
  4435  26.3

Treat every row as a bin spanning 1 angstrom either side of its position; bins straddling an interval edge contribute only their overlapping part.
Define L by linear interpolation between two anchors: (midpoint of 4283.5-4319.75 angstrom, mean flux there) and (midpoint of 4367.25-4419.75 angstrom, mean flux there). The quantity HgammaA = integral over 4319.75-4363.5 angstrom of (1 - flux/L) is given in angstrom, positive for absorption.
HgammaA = -4.4 angstrom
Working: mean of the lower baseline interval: 21.7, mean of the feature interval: 26.2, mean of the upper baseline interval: 26.6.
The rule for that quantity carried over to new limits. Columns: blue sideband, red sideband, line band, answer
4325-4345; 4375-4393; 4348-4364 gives -1.4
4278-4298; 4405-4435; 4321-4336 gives -0.9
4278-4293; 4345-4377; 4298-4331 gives 3.4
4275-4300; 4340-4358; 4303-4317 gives 2.7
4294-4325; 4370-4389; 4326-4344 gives -1.5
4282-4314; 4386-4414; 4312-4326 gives -2.3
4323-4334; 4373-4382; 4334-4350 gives 0.5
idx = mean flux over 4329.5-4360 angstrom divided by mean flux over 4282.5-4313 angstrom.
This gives 1.26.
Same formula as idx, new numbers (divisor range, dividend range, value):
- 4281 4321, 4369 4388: 1.18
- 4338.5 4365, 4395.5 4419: 1.03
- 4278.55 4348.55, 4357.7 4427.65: 1.15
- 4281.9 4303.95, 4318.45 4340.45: 1.17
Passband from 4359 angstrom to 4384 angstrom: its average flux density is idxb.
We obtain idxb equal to 27.4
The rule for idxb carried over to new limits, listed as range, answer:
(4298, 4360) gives 24.1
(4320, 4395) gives 26.3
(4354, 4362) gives 28.5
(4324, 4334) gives 26.1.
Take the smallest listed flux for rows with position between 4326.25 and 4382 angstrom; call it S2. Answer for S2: 18.8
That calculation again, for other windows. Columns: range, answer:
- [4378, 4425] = 22.2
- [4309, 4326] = 14.5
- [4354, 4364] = 26.6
